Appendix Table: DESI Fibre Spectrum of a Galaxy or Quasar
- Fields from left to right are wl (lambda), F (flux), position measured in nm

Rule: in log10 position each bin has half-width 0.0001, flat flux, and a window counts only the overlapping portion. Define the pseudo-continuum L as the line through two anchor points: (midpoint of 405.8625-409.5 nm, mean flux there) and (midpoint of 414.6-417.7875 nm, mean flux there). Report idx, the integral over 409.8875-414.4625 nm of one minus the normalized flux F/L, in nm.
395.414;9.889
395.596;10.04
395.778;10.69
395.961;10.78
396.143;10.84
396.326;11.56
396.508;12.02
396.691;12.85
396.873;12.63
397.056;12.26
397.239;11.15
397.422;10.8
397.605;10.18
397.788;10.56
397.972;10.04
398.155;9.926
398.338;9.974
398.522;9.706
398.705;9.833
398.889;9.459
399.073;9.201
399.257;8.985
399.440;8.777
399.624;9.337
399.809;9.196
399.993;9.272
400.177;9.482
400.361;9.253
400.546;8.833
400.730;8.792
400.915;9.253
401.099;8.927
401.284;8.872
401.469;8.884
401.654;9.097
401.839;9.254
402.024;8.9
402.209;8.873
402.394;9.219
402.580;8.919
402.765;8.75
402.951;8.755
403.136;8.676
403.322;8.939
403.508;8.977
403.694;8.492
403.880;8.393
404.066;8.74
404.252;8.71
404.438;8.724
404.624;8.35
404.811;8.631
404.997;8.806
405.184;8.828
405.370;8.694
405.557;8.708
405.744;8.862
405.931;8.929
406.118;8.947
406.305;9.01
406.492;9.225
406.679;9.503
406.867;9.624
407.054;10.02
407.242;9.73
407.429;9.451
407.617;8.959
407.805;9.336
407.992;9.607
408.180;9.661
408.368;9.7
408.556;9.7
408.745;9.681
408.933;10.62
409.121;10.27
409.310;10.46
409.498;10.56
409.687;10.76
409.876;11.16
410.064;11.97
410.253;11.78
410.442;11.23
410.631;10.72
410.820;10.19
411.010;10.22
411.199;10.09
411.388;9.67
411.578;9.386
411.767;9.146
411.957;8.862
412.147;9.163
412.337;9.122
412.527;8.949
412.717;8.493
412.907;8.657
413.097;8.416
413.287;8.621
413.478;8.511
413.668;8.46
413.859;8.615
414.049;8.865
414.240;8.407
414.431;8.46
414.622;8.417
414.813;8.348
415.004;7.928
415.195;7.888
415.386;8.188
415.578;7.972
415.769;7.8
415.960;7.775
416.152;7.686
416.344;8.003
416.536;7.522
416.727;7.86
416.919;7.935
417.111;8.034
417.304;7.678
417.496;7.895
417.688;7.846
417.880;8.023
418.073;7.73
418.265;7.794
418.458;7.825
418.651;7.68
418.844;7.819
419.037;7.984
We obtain -0.37 nm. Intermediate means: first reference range 9.63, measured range 9.46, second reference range 7.92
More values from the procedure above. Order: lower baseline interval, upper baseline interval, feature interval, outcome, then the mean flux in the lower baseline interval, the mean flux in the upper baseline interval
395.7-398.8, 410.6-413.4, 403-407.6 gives 0.49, 10.9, 9.27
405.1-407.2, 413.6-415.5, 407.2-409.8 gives -0.29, 9.14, 8.35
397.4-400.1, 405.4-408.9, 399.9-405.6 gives 0.39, 9.65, 9.38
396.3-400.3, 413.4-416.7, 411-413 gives -0.15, 10.3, 8.16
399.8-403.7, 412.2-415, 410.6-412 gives -0.18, 8.99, 8.58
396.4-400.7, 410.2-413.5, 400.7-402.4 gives 0.17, 10.1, 9.5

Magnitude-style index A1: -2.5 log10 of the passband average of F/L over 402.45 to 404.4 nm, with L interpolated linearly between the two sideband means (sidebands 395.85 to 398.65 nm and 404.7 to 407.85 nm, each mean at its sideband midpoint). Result 0.11 mag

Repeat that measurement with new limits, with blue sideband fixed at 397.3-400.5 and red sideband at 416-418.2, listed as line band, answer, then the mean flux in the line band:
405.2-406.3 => 0.01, 8.84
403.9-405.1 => 0.05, 8.65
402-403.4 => 0.05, 8.88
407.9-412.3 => -0.19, 10.2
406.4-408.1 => -0.08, 9.5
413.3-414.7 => -0.05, 8.54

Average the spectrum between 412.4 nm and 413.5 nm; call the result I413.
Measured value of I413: 8.63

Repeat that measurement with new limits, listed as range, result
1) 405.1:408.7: 9.3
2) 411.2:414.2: 8.89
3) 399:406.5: 8.91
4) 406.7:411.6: 10.2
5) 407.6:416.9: 9.21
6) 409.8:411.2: 11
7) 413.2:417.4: 8.13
